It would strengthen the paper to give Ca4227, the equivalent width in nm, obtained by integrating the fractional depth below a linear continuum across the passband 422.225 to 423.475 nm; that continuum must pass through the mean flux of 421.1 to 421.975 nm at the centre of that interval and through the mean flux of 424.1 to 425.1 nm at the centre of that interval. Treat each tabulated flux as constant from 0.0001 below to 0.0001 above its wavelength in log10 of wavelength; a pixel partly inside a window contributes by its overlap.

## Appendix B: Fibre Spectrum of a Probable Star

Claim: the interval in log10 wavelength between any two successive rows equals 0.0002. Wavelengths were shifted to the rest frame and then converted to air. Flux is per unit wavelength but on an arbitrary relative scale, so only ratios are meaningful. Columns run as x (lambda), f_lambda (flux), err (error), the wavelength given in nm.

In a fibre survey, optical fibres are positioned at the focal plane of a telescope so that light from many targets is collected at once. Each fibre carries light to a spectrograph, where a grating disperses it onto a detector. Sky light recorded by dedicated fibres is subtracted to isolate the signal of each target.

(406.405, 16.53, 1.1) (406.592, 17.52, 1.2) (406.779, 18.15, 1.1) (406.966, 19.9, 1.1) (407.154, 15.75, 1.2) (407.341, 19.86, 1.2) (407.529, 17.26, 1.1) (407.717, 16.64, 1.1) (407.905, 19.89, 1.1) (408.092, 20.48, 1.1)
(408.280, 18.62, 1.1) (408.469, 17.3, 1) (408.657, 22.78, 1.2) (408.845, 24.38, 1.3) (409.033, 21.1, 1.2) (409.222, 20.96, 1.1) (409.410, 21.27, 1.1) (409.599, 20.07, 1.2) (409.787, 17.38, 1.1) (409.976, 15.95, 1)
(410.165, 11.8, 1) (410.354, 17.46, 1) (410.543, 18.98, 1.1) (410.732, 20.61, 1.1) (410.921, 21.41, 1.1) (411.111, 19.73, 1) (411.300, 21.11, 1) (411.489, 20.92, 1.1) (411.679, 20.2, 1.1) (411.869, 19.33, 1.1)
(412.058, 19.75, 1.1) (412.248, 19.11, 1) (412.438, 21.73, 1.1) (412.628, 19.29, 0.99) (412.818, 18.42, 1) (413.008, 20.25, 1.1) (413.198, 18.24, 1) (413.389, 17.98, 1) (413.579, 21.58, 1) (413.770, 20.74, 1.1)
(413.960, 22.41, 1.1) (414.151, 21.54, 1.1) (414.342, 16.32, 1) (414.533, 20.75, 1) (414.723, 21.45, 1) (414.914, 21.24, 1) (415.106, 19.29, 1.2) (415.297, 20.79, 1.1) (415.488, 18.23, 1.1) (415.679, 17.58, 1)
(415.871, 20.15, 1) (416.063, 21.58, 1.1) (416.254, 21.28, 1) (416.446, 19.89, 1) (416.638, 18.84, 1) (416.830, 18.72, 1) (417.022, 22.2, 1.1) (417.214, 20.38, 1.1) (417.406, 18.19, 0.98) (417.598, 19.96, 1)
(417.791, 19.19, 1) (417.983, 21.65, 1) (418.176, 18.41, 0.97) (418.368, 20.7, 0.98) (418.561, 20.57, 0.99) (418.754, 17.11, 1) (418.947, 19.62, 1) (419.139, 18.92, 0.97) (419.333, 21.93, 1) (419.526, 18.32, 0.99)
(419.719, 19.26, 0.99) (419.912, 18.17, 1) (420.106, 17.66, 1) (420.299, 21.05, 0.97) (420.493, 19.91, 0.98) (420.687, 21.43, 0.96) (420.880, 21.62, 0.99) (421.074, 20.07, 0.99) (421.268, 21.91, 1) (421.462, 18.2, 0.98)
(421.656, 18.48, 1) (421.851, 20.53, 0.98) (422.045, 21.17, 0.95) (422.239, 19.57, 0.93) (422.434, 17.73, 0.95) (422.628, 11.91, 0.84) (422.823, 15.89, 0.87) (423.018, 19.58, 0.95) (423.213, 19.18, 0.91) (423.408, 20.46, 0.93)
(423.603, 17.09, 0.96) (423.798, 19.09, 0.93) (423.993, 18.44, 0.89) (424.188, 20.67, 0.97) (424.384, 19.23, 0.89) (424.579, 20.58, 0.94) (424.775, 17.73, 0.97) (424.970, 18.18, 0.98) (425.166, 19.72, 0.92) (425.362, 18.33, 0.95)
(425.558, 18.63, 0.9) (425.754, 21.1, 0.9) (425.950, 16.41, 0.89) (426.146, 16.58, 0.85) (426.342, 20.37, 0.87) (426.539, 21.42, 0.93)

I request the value 0.129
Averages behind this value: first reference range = 19.8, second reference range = 19.3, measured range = 17.6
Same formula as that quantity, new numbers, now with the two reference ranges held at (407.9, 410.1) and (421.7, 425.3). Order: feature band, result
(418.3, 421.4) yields -0.14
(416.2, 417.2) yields -0.05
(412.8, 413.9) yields -0.01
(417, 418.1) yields -0.05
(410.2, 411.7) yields 0.00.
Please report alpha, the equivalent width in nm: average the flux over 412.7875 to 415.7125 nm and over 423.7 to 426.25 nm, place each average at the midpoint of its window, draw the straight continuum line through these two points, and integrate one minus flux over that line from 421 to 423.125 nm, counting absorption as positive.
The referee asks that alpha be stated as 0.06 nm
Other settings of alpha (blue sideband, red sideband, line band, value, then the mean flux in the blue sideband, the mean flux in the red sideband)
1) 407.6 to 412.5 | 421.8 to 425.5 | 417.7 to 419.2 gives -0.04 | 19.6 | 18.7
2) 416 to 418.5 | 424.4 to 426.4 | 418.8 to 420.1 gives 0.04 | 20.1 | 18.8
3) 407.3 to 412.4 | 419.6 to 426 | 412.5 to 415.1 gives -0.09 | 19.4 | 19.1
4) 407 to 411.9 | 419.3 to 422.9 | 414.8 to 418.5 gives -0.14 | 19.3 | 19.2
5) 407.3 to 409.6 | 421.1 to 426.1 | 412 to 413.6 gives 0.02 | 20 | 18.8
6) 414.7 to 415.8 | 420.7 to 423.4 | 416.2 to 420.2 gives -0.03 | 19.7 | 19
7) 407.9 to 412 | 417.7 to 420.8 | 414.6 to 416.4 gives -0.05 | 19.6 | 19.6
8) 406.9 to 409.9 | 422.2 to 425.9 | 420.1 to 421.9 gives -0.14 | 19.6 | 18.5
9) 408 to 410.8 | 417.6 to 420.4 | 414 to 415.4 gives -0.06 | 19.3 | 19.5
